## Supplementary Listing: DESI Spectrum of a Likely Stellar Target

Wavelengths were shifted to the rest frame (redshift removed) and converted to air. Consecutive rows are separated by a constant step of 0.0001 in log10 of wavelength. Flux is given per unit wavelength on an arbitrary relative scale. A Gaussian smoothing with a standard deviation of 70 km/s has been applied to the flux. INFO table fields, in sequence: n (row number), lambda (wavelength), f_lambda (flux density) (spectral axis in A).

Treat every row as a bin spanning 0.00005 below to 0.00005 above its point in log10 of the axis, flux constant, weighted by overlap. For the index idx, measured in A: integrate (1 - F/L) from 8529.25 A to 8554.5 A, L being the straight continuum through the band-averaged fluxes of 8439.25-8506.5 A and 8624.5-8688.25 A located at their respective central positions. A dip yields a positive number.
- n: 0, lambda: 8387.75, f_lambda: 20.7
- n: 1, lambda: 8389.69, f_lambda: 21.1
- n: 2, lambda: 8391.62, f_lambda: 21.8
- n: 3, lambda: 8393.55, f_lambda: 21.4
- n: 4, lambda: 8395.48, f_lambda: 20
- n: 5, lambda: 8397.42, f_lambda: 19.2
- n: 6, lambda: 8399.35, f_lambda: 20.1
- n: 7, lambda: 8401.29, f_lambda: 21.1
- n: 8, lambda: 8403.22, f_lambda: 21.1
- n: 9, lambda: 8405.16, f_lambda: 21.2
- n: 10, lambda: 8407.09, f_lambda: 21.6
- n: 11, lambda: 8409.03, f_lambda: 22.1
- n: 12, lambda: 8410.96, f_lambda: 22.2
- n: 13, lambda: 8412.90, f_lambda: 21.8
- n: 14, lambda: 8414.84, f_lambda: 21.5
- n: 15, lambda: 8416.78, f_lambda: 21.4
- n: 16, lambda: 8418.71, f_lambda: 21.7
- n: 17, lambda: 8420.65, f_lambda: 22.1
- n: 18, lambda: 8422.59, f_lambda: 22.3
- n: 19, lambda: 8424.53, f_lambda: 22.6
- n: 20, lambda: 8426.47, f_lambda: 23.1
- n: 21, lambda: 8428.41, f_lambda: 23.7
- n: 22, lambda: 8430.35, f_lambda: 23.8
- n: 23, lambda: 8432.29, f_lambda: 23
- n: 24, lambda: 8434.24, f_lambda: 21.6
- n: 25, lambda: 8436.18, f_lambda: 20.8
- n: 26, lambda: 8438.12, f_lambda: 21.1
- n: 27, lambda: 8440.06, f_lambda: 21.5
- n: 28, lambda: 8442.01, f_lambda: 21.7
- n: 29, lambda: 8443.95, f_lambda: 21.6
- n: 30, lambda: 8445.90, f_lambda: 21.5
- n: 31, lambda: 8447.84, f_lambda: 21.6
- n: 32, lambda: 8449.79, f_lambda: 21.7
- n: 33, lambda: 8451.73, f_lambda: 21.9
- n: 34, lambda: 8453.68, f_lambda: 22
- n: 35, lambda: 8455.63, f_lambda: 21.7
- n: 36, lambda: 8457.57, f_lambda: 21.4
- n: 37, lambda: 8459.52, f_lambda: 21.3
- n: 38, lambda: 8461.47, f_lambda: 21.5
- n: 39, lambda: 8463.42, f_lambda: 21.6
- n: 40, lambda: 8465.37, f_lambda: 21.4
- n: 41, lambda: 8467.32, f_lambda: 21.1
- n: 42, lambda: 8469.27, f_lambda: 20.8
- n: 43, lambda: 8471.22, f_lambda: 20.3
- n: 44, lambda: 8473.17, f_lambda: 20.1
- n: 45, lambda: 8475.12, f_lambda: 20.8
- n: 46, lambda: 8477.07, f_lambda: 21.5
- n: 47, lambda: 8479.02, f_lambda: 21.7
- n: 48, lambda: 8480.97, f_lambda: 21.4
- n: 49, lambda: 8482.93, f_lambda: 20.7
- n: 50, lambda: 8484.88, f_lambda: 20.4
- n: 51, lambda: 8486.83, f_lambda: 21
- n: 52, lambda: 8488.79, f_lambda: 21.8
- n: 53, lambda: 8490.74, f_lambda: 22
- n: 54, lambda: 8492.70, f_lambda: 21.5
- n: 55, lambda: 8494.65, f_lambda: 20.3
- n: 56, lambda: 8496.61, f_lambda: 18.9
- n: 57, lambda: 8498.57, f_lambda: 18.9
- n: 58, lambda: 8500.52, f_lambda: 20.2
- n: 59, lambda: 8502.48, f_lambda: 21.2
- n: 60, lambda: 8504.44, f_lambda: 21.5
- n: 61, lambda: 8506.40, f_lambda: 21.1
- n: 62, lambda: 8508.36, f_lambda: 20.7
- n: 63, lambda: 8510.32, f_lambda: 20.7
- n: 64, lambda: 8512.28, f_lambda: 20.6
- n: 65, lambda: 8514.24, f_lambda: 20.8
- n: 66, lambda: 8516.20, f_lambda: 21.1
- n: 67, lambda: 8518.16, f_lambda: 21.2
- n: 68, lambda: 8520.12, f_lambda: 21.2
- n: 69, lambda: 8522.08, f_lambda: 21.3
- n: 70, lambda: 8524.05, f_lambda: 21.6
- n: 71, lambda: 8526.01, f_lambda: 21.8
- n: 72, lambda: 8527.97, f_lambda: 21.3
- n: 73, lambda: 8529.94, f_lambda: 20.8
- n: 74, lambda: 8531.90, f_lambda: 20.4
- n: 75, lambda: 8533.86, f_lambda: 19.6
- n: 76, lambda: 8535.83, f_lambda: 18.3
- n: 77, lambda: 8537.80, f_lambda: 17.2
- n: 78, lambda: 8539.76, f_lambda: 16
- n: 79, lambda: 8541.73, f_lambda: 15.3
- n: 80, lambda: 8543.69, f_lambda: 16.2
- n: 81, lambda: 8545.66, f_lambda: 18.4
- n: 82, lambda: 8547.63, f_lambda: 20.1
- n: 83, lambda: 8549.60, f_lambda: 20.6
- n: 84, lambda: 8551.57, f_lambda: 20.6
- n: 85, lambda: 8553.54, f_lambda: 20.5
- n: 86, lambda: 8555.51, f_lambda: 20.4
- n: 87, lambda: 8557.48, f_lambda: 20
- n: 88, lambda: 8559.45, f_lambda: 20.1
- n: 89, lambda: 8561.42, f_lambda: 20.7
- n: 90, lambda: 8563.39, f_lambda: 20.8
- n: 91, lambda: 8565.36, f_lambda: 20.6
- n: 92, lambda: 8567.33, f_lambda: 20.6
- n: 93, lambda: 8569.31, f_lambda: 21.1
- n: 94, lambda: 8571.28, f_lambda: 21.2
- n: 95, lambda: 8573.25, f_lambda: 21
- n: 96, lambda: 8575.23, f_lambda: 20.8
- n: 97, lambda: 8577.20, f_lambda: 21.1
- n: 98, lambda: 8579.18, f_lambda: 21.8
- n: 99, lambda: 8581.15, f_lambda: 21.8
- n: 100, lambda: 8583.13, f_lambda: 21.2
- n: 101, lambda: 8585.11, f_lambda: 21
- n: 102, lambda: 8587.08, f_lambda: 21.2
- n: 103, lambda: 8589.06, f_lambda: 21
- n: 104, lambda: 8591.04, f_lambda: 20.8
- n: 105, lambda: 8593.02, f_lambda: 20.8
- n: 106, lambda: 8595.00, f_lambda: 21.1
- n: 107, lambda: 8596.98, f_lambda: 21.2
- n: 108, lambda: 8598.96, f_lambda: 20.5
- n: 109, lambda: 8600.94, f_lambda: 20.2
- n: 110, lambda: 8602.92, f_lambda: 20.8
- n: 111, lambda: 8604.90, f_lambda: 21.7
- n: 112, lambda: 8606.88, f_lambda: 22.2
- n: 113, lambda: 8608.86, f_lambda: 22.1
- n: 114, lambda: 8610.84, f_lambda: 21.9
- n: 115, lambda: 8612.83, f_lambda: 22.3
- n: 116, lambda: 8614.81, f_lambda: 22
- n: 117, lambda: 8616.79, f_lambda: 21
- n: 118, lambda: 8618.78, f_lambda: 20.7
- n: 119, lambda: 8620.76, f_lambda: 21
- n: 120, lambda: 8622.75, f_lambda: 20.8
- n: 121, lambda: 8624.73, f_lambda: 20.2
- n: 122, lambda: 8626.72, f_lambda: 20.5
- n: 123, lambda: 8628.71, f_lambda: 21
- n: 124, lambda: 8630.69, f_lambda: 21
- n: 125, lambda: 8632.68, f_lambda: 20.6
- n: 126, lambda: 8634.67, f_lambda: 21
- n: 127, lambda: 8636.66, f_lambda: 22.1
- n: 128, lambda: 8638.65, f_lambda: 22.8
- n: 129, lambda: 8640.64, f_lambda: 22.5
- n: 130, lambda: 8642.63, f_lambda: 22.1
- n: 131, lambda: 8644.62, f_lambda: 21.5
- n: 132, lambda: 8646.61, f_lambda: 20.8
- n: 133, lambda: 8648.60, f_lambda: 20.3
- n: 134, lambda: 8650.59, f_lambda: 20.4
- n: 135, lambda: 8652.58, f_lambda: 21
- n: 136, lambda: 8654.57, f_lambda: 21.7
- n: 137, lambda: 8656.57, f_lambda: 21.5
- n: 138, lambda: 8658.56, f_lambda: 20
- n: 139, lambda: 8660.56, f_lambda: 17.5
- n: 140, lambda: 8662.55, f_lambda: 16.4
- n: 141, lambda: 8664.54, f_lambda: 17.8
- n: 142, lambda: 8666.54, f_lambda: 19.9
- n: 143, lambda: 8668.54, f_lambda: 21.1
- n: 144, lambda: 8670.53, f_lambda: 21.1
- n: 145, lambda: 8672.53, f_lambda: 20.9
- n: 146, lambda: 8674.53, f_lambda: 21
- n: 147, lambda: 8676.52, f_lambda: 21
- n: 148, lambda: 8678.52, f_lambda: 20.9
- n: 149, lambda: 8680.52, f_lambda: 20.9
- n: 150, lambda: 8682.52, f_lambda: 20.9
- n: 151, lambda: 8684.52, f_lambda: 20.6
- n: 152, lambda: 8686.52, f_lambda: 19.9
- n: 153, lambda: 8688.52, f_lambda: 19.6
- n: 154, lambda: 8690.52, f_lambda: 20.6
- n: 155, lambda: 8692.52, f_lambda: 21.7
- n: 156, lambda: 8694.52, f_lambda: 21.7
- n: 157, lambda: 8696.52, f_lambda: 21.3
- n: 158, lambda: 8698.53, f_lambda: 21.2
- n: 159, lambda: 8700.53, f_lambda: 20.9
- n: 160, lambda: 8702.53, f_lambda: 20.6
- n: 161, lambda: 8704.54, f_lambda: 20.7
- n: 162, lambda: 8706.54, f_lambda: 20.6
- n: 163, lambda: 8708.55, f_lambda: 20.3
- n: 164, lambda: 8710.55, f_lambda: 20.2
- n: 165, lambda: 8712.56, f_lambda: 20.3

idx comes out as 2.7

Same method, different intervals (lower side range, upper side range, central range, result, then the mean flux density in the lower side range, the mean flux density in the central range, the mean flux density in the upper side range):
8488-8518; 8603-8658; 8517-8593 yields 2.7 A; 20.8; 20.3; 21.3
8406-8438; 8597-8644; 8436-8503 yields 2.6 A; 22.2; 21.1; 21.3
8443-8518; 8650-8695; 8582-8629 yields -1.2 A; 21.1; 21.1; 20.3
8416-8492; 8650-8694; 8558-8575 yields 0.2 A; 21.6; 20.7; 20.3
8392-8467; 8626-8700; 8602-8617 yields -0.6 A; 21.7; 21.8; 20.7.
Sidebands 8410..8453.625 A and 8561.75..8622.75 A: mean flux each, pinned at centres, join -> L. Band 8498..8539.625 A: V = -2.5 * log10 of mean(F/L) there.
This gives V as 0.06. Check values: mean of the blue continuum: 22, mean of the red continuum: 21.2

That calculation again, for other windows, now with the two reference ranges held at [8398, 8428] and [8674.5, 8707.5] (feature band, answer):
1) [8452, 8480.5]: 0.02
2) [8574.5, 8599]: 0.00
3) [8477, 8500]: 0.04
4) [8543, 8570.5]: 0.06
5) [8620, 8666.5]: 0.02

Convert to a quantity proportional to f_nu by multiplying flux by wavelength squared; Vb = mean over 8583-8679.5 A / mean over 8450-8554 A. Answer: 1.05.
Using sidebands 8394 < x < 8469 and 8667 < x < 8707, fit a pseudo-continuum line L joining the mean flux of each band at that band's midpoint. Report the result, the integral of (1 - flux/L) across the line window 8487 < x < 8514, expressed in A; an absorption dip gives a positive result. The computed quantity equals 0.9 A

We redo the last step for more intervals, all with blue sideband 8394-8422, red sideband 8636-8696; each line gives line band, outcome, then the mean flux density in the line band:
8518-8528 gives -0.21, 21.4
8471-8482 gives 0.04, 21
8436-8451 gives -0.22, 21.5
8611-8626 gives -0.29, 21.2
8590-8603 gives 0.03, 20.8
